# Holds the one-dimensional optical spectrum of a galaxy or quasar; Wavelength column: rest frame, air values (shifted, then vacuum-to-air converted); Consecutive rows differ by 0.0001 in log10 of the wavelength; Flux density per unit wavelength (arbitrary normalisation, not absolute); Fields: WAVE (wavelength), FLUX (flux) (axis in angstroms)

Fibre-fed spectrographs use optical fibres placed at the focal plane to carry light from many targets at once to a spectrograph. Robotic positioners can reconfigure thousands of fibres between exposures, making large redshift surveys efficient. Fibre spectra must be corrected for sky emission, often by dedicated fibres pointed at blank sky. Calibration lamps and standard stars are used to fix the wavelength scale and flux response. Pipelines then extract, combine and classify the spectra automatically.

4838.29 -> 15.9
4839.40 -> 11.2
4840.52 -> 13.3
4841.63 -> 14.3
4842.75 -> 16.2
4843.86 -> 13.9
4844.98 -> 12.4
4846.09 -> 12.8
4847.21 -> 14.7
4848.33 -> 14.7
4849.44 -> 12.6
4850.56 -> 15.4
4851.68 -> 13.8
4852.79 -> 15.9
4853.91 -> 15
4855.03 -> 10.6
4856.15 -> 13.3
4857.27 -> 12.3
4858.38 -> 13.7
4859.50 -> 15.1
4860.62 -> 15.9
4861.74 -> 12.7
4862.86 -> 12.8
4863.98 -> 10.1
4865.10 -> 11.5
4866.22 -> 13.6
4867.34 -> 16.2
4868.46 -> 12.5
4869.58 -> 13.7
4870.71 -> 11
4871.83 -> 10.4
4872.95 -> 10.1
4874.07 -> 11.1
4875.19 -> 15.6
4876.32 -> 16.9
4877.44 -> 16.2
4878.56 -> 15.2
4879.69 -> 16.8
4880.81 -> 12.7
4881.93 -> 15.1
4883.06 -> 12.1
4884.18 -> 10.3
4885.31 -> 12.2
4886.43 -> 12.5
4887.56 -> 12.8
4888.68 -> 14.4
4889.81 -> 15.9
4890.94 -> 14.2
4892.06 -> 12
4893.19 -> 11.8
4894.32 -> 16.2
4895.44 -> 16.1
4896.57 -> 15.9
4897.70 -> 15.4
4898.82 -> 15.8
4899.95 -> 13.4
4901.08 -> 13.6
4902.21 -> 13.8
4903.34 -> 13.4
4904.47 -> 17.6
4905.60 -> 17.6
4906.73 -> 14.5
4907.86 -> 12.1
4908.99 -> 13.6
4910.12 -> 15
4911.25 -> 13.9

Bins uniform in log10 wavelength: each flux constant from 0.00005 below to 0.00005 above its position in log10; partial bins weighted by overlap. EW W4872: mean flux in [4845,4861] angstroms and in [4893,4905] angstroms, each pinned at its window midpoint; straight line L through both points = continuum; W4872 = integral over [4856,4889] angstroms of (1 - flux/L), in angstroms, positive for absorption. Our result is 2.4 angstroms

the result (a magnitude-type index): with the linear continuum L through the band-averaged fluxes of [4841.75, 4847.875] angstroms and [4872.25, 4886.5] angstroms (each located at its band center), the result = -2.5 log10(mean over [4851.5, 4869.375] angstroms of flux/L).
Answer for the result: 0.03 mag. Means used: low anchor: 14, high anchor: 13.6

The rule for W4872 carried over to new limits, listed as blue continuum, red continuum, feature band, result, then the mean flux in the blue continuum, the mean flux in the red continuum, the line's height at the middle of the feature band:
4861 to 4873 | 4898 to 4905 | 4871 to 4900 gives -0.6 angstroms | 12.4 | 14.6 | 13.6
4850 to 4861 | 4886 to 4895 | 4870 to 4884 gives 0.4 angstroms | 14.1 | 13.8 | 13.9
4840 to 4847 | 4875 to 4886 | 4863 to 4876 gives 1.6 angstroms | 13.9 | 14.2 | 14.1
